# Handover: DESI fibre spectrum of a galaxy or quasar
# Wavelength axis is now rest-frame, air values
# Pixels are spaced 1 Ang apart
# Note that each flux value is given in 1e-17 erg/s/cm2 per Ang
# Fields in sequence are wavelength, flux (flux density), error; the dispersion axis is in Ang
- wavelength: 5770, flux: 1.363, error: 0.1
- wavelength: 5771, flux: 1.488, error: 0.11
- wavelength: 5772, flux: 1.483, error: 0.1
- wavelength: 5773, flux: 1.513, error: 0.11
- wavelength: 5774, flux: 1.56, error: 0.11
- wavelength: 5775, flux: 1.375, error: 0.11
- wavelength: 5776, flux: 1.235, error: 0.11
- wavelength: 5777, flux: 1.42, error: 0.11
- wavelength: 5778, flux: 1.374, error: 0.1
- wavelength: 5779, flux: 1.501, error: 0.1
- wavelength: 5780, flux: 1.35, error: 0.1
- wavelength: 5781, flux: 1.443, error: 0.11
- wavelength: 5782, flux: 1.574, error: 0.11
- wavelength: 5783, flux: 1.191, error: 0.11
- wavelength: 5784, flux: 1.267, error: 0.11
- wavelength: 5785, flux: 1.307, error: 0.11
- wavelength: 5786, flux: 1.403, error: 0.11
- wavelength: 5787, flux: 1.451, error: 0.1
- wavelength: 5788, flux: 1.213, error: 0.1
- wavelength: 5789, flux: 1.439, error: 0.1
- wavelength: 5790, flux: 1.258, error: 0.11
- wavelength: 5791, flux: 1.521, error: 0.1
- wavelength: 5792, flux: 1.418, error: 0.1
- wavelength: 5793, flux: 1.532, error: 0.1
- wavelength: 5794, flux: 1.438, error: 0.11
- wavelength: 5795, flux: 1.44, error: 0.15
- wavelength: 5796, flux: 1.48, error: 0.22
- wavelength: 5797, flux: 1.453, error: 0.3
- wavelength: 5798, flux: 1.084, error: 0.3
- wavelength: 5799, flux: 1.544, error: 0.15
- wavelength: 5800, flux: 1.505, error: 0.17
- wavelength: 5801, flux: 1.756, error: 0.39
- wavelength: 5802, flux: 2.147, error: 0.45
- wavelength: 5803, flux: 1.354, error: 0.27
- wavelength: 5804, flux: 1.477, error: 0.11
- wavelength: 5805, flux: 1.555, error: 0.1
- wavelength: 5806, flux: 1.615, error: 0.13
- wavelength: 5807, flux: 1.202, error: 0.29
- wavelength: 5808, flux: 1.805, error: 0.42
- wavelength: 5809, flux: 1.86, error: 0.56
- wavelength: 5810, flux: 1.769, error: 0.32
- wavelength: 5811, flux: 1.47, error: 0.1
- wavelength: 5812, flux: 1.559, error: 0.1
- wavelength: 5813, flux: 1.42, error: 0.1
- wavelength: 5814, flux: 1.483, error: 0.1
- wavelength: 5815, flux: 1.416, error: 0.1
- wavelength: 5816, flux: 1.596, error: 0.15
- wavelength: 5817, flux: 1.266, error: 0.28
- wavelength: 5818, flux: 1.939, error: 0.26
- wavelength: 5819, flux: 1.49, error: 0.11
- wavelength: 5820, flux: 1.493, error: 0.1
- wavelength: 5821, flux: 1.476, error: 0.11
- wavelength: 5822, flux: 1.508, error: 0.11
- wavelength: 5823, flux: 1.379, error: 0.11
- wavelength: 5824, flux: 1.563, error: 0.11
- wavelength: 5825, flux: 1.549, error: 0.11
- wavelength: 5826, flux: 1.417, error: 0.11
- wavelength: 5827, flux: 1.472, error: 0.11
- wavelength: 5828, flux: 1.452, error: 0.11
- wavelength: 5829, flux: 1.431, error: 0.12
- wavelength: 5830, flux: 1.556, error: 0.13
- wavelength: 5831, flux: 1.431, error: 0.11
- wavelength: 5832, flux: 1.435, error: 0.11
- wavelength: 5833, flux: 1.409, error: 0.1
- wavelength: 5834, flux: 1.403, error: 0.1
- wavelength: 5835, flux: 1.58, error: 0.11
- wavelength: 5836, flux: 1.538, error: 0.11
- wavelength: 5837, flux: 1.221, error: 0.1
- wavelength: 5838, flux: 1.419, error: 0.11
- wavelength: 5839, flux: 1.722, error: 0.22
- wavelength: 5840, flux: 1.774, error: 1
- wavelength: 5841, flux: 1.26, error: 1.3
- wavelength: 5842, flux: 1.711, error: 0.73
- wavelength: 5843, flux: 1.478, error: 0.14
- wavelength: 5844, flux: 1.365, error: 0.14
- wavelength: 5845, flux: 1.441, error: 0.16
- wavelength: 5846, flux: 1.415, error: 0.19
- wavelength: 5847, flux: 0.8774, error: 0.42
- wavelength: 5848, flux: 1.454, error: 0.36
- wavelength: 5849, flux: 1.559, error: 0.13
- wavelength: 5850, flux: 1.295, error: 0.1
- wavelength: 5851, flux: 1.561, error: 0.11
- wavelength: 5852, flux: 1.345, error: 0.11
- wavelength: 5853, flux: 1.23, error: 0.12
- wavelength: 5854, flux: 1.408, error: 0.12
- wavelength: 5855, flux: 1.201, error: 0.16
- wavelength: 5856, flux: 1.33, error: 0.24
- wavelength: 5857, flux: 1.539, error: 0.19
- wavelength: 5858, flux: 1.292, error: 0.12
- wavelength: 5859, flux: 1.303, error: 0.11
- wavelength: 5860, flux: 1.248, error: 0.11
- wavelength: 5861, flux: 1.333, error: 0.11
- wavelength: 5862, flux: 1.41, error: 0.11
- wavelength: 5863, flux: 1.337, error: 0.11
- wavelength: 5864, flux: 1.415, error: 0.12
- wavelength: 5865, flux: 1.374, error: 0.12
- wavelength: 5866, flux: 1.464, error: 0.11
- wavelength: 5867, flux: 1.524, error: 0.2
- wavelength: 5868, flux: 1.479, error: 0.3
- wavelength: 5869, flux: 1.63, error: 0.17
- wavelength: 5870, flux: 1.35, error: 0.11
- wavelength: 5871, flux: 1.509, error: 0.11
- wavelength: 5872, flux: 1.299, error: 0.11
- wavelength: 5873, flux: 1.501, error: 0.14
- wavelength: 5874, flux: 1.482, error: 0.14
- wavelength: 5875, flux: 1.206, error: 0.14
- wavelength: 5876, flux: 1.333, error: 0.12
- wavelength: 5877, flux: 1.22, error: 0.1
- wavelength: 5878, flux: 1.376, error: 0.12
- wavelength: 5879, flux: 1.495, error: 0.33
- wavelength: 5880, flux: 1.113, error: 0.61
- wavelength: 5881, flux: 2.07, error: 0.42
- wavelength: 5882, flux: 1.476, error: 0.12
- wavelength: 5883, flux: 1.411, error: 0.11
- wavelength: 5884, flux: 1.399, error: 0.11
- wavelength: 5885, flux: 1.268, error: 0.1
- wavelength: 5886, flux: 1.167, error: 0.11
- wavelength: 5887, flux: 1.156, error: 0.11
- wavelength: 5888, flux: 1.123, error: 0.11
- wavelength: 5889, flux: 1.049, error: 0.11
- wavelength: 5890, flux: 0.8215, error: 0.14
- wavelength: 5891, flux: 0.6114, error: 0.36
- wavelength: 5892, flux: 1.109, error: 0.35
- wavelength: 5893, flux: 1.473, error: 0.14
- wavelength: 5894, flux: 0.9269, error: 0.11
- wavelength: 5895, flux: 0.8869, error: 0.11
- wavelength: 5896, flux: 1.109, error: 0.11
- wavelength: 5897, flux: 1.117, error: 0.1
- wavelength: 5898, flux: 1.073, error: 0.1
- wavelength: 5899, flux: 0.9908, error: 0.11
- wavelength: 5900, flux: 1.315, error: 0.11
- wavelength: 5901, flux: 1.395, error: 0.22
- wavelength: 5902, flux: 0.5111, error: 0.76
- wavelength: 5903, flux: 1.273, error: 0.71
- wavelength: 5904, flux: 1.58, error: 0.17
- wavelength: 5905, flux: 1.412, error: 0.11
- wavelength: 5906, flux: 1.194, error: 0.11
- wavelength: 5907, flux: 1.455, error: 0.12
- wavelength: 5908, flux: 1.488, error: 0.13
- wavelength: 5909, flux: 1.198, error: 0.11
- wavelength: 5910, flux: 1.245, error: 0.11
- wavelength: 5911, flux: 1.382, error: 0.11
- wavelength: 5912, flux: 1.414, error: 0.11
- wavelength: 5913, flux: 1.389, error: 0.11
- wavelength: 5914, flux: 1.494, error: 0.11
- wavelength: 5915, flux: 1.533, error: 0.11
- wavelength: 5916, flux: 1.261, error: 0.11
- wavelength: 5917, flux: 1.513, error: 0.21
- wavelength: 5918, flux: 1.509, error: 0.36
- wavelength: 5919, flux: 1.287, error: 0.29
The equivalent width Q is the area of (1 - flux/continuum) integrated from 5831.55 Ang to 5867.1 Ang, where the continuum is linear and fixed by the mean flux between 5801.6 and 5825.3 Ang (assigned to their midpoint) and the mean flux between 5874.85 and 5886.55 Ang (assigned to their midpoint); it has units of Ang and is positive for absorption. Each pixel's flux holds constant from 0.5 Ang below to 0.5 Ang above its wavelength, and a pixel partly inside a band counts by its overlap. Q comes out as 1.4 Ang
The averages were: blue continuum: 1.56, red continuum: 1.38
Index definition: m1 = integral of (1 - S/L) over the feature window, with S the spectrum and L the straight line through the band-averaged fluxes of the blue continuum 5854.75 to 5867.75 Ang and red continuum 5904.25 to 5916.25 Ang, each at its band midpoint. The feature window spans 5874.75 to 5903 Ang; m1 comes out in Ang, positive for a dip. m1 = 3.9 Ang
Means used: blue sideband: 1.37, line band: 1.19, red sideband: 1.38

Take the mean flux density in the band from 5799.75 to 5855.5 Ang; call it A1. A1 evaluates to 1.49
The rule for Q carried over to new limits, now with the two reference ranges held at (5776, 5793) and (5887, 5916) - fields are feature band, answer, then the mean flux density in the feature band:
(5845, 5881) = -3.44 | 1.38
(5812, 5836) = -3.03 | 1.49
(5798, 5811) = -2.44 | 1.61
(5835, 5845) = -1.57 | 1.5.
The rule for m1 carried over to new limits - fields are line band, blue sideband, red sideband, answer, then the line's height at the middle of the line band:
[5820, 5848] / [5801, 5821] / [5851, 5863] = 0.1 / 1.46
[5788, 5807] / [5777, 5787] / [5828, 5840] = -1.0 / 1.41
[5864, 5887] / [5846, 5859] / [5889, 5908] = -3.2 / 1.24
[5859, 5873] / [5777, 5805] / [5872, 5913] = -1.2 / 1.3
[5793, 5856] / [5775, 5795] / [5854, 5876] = -4.2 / 1.39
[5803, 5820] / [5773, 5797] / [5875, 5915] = -2.3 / 1.37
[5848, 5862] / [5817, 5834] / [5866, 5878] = 0.8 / 1.44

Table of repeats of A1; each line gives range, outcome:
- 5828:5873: 1.42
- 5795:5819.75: 1.55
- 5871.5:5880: 1.35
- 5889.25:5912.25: 1.17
